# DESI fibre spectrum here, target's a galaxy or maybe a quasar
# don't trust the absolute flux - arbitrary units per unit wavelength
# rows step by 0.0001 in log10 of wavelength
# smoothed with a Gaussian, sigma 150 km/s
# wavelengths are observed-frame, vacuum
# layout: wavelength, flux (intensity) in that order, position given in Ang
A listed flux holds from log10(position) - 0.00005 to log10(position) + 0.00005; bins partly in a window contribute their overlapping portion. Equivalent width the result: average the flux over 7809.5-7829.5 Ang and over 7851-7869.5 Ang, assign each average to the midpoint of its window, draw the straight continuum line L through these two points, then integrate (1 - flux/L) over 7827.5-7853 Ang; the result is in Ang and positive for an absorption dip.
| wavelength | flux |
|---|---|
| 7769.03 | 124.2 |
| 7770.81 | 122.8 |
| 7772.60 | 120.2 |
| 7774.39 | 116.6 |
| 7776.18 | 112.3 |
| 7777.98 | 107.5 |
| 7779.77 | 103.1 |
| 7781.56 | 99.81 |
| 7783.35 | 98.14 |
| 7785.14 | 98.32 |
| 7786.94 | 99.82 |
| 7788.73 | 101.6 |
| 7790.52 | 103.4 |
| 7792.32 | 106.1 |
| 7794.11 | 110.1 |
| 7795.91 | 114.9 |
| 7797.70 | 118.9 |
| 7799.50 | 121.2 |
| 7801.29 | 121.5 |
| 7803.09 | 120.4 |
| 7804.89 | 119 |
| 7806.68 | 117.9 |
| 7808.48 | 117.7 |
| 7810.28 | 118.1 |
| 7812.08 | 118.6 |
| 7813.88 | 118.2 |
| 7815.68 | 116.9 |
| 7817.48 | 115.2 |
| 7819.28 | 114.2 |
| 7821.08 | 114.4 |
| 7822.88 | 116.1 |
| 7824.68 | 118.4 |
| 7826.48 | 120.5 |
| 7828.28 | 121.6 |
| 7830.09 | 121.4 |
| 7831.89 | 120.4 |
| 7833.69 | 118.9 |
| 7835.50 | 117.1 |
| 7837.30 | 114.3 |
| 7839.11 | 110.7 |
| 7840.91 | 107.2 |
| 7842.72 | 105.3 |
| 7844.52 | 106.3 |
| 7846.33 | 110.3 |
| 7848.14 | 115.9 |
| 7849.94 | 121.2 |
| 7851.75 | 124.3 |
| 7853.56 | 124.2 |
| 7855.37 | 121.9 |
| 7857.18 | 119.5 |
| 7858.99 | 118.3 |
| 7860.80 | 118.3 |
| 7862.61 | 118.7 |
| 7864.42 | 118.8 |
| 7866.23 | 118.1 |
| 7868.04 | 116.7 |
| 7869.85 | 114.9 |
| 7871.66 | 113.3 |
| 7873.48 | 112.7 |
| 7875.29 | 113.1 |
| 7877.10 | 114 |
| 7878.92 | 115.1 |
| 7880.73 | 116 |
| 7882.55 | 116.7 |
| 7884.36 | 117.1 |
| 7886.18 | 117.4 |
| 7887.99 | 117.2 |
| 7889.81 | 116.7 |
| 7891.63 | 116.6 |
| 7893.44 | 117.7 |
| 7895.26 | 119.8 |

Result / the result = 0.7 Ang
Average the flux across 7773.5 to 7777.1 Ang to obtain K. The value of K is 114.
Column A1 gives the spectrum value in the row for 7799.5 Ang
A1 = 121.2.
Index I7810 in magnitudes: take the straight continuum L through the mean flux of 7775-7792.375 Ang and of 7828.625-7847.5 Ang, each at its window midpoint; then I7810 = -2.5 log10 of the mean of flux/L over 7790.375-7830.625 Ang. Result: -0.08 mag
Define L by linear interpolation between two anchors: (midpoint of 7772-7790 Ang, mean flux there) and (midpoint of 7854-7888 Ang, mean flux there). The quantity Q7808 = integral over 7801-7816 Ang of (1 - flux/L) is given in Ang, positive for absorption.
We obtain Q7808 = -1.3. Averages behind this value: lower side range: 105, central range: 119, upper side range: 117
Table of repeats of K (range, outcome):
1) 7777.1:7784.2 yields 102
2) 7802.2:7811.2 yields 119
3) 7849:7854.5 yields 123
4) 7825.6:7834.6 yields 121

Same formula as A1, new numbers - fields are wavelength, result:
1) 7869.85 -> 114.9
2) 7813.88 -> 118.2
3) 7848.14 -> 115.9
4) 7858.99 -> 118.3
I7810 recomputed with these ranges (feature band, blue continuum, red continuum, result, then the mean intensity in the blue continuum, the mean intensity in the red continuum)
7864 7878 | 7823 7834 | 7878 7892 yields 0.02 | 120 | 117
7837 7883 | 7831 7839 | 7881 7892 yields 0.01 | 117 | 117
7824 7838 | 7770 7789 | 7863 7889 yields -0.07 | 107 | 116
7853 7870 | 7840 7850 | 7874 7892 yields -0.06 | 110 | 116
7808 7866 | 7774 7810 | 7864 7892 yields -0.03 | 110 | 116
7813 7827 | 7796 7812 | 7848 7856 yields 0.03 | 119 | 122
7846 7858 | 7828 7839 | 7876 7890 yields -0.02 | 118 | 116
